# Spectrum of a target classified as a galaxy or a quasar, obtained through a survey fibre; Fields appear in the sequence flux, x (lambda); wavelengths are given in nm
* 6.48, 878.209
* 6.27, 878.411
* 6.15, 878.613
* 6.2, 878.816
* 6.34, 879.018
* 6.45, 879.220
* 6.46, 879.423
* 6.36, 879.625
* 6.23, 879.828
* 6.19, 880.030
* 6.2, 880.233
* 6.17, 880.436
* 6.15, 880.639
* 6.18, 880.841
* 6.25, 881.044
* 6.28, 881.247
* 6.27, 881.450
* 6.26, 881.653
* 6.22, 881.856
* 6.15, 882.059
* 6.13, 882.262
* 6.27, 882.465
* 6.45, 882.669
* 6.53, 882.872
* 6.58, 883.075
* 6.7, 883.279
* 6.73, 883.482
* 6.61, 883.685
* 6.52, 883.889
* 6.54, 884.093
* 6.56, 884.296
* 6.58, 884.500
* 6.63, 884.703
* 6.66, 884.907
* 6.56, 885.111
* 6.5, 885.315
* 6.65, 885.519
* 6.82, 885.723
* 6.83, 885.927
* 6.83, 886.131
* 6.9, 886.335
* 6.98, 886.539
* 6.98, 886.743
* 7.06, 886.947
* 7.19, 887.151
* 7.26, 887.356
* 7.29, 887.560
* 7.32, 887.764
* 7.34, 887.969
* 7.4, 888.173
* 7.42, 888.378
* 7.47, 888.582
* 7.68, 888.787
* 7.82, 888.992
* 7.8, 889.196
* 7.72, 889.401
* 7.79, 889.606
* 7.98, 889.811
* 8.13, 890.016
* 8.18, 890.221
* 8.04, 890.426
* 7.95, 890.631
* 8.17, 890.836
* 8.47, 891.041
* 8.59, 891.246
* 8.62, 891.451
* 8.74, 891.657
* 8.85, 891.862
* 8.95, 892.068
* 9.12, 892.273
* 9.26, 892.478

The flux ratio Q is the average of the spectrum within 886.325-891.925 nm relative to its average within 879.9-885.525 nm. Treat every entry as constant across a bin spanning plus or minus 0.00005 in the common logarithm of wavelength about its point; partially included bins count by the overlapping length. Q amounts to 1.2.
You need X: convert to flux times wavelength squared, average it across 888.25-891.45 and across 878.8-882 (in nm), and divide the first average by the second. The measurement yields 1.3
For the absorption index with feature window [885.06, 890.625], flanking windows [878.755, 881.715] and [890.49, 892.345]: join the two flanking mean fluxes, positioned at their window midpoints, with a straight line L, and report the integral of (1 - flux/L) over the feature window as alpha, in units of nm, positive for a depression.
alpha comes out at 0.36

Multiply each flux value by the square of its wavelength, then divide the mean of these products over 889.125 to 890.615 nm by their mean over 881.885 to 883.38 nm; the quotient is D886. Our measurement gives 1.26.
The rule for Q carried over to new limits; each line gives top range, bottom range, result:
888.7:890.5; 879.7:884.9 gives 1.24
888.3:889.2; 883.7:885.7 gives 1.16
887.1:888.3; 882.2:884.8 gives 1.12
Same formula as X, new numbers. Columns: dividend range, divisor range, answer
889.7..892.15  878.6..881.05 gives 1.37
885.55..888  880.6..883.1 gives 1.13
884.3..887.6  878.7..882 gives 1.11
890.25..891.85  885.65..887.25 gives 1.22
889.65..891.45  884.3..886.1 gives 1.25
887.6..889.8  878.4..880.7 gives 1.24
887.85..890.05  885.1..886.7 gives 1.14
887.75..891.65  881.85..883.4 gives 1.26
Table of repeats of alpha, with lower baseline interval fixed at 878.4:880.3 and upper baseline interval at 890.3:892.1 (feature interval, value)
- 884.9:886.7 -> 0.17 nm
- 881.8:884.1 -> 0.16 nm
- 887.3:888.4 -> 0.07 nm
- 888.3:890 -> 0.07 nm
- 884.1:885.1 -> 0.09 nm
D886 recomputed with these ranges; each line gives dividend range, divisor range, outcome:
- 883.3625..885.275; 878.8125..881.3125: 1.06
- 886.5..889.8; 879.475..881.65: 1.21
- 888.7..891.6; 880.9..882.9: 1.31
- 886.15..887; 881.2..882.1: 1.13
